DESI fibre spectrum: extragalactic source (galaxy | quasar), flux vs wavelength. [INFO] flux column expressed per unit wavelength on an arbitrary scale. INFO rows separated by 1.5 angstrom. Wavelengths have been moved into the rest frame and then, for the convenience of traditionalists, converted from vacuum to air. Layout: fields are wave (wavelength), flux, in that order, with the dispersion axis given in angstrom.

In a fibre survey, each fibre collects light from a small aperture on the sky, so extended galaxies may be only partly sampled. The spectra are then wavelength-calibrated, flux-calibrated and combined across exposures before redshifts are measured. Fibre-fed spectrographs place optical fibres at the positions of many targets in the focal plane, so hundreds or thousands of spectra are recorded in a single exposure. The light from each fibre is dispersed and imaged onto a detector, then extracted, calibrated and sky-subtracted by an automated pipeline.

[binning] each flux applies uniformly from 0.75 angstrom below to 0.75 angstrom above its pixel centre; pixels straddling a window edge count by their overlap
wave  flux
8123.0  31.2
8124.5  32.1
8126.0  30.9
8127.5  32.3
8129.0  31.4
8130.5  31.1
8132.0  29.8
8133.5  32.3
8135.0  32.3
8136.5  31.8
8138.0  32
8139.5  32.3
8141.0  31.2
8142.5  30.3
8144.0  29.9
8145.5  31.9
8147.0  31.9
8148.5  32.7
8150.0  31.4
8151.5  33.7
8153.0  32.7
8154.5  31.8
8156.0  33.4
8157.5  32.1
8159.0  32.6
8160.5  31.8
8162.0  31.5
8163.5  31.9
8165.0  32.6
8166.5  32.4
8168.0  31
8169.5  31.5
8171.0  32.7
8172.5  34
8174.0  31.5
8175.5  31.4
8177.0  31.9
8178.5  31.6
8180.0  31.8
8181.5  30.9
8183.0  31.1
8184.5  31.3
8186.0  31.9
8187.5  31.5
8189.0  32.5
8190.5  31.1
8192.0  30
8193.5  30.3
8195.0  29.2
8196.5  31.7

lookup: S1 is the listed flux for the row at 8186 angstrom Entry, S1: 31.9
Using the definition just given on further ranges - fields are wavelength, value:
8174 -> 31.5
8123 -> 31.2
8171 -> 32.7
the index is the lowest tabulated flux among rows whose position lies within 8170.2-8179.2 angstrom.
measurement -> 31.4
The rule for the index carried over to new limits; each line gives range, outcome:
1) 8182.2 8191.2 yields 31.1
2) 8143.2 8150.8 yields 29.9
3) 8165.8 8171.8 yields 31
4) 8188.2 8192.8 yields 30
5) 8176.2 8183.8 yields 30.9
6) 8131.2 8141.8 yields 29.8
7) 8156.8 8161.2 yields 31.8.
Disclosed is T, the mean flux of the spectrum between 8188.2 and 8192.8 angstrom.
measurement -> 31.2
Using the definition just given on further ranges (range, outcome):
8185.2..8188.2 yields 31.7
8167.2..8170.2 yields 31.3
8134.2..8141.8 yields 31.9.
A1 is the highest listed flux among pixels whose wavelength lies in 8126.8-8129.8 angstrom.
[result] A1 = 32.3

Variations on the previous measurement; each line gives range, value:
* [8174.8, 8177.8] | 31.9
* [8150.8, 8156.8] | 33.7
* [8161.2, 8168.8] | 32.6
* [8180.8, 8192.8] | 32.5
